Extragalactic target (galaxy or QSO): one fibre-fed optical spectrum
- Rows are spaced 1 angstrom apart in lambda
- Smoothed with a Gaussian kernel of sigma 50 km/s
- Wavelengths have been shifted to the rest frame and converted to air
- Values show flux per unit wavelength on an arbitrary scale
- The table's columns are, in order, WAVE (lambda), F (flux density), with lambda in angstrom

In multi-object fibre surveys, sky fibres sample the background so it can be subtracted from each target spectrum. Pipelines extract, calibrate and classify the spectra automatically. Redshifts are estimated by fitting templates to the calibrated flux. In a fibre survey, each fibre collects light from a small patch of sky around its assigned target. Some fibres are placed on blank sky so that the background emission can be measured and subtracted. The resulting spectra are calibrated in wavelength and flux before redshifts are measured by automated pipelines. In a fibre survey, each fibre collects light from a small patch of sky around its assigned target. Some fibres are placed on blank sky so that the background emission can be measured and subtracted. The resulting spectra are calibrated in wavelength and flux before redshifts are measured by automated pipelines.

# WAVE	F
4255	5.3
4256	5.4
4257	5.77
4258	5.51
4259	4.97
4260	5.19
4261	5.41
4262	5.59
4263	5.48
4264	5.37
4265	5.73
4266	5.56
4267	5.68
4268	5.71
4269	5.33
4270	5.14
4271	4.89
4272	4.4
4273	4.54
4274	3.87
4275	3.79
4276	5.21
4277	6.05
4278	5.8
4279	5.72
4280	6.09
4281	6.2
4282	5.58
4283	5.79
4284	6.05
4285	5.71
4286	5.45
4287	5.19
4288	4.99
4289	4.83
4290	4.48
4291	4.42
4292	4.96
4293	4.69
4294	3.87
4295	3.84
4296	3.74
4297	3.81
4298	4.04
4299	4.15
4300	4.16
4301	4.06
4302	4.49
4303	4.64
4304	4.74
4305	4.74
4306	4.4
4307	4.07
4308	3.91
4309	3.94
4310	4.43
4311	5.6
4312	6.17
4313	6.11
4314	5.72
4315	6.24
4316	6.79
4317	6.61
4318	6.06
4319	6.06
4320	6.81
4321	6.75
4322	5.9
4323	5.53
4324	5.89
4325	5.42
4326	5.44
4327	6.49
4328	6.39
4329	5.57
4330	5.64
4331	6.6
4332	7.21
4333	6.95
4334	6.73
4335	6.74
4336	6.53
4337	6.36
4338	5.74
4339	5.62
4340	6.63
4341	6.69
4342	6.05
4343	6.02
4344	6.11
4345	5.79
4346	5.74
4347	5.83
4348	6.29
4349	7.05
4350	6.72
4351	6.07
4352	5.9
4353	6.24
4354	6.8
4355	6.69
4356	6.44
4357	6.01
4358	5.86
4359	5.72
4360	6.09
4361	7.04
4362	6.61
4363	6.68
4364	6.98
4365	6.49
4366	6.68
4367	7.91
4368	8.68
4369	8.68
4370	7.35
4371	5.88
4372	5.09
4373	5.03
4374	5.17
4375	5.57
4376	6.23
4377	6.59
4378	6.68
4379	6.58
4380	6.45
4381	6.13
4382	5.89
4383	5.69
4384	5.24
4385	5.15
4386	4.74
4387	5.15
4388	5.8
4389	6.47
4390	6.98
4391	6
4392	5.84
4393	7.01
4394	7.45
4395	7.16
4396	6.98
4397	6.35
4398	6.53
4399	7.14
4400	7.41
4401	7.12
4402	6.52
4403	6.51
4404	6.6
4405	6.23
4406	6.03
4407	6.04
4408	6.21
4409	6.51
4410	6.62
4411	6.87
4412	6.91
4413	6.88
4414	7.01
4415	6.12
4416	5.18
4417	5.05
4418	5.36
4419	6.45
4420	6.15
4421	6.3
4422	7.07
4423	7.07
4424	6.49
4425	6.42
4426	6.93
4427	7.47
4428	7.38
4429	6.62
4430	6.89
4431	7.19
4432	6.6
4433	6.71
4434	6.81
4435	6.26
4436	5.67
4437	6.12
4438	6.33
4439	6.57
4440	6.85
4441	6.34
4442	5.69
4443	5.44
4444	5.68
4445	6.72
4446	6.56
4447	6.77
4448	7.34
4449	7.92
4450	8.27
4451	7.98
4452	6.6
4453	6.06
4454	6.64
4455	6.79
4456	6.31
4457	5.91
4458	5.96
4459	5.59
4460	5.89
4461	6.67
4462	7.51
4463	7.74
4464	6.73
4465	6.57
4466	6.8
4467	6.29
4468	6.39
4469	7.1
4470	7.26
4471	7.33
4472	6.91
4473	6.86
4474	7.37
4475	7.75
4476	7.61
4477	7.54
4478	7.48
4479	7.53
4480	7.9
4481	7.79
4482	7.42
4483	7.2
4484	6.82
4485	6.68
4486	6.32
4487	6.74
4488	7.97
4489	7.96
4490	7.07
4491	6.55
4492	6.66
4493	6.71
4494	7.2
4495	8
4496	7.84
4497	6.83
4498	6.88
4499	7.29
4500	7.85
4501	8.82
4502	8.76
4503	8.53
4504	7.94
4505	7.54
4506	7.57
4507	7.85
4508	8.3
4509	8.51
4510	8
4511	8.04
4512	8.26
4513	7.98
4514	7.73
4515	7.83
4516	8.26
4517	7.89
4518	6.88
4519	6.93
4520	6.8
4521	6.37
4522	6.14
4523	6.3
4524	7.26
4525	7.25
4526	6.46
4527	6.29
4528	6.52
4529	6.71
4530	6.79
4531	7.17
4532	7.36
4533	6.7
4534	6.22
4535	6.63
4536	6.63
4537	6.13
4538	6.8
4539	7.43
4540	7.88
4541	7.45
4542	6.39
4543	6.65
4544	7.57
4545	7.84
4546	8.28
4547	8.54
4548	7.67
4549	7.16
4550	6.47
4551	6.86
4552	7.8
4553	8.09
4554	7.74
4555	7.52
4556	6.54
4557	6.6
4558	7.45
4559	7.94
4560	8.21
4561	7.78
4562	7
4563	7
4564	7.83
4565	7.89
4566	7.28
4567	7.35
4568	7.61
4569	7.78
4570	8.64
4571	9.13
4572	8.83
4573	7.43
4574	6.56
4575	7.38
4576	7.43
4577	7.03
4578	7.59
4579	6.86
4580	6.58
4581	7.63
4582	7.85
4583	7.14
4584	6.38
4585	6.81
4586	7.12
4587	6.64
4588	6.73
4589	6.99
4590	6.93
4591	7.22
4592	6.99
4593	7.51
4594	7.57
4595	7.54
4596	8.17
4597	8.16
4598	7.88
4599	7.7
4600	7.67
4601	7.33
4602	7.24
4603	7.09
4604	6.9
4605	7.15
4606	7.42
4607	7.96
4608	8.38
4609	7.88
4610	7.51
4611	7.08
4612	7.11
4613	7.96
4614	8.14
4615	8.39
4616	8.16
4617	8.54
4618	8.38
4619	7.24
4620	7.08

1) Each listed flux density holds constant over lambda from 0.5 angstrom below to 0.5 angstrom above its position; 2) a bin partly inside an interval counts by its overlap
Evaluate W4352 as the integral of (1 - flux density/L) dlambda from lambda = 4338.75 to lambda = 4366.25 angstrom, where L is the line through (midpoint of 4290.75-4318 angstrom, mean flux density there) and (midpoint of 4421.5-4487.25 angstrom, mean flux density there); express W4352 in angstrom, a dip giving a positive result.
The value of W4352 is -4.47 angstrom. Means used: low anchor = 4.78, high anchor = 6.82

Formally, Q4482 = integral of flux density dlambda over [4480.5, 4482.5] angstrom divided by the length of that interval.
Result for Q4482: 7.61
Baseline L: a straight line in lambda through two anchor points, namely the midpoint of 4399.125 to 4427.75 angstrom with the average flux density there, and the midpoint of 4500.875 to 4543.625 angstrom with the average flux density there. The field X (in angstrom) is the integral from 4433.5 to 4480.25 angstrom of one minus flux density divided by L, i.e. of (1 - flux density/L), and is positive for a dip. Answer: 0.3 angstrom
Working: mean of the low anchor 6.5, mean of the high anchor 7.29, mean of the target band 6.77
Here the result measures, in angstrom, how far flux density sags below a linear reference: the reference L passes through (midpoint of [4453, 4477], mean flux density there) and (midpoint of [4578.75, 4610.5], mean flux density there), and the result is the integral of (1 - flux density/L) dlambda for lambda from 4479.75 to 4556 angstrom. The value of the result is -3.4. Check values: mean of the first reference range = 6.78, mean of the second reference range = 7.35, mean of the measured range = 7.32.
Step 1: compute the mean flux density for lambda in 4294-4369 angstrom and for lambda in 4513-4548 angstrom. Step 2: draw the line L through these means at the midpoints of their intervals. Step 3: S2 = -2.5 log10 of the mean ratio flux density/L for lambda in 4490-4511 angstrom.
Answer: -0.12 mag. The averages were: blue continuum 5.88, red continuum 7.08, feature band 7.68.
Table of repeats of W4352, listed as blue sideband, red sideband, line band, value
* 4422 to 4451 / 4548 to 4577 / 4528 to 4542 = 0.9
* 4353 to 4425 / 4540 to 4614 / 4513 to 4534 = 0.5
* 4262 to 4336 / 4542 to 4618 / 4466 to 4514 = -4.6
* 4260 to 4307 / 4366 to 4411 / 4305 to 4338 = -2.4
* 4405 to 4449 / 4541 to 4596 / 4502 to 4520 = -2.2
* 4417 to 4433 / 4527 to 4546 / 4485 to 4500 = -0.7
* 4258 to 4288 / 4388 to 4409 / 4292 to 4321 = 3.8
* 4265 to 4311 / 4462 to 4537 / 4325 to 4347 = -3.3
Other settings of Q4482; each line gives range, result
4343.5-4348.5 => 5.95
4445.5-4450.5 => 7.37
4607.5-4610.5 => 7.92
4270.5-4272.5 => 4.64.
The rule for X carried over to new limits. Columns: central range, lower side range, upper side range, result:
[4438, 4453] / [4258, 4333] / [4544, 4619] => -0.62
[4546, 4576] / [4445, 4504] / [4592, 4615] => -0.57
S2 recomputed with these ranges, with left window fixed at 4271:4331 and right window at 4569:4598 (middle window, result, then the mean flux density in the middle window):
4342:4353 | -0.11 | 6.15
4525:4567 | -0.01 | 7.2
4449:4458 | -0.07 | 6.83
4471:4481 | -0.14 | 7.45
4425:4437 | -0.09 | 6.73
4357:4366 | -0.14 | 6.42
